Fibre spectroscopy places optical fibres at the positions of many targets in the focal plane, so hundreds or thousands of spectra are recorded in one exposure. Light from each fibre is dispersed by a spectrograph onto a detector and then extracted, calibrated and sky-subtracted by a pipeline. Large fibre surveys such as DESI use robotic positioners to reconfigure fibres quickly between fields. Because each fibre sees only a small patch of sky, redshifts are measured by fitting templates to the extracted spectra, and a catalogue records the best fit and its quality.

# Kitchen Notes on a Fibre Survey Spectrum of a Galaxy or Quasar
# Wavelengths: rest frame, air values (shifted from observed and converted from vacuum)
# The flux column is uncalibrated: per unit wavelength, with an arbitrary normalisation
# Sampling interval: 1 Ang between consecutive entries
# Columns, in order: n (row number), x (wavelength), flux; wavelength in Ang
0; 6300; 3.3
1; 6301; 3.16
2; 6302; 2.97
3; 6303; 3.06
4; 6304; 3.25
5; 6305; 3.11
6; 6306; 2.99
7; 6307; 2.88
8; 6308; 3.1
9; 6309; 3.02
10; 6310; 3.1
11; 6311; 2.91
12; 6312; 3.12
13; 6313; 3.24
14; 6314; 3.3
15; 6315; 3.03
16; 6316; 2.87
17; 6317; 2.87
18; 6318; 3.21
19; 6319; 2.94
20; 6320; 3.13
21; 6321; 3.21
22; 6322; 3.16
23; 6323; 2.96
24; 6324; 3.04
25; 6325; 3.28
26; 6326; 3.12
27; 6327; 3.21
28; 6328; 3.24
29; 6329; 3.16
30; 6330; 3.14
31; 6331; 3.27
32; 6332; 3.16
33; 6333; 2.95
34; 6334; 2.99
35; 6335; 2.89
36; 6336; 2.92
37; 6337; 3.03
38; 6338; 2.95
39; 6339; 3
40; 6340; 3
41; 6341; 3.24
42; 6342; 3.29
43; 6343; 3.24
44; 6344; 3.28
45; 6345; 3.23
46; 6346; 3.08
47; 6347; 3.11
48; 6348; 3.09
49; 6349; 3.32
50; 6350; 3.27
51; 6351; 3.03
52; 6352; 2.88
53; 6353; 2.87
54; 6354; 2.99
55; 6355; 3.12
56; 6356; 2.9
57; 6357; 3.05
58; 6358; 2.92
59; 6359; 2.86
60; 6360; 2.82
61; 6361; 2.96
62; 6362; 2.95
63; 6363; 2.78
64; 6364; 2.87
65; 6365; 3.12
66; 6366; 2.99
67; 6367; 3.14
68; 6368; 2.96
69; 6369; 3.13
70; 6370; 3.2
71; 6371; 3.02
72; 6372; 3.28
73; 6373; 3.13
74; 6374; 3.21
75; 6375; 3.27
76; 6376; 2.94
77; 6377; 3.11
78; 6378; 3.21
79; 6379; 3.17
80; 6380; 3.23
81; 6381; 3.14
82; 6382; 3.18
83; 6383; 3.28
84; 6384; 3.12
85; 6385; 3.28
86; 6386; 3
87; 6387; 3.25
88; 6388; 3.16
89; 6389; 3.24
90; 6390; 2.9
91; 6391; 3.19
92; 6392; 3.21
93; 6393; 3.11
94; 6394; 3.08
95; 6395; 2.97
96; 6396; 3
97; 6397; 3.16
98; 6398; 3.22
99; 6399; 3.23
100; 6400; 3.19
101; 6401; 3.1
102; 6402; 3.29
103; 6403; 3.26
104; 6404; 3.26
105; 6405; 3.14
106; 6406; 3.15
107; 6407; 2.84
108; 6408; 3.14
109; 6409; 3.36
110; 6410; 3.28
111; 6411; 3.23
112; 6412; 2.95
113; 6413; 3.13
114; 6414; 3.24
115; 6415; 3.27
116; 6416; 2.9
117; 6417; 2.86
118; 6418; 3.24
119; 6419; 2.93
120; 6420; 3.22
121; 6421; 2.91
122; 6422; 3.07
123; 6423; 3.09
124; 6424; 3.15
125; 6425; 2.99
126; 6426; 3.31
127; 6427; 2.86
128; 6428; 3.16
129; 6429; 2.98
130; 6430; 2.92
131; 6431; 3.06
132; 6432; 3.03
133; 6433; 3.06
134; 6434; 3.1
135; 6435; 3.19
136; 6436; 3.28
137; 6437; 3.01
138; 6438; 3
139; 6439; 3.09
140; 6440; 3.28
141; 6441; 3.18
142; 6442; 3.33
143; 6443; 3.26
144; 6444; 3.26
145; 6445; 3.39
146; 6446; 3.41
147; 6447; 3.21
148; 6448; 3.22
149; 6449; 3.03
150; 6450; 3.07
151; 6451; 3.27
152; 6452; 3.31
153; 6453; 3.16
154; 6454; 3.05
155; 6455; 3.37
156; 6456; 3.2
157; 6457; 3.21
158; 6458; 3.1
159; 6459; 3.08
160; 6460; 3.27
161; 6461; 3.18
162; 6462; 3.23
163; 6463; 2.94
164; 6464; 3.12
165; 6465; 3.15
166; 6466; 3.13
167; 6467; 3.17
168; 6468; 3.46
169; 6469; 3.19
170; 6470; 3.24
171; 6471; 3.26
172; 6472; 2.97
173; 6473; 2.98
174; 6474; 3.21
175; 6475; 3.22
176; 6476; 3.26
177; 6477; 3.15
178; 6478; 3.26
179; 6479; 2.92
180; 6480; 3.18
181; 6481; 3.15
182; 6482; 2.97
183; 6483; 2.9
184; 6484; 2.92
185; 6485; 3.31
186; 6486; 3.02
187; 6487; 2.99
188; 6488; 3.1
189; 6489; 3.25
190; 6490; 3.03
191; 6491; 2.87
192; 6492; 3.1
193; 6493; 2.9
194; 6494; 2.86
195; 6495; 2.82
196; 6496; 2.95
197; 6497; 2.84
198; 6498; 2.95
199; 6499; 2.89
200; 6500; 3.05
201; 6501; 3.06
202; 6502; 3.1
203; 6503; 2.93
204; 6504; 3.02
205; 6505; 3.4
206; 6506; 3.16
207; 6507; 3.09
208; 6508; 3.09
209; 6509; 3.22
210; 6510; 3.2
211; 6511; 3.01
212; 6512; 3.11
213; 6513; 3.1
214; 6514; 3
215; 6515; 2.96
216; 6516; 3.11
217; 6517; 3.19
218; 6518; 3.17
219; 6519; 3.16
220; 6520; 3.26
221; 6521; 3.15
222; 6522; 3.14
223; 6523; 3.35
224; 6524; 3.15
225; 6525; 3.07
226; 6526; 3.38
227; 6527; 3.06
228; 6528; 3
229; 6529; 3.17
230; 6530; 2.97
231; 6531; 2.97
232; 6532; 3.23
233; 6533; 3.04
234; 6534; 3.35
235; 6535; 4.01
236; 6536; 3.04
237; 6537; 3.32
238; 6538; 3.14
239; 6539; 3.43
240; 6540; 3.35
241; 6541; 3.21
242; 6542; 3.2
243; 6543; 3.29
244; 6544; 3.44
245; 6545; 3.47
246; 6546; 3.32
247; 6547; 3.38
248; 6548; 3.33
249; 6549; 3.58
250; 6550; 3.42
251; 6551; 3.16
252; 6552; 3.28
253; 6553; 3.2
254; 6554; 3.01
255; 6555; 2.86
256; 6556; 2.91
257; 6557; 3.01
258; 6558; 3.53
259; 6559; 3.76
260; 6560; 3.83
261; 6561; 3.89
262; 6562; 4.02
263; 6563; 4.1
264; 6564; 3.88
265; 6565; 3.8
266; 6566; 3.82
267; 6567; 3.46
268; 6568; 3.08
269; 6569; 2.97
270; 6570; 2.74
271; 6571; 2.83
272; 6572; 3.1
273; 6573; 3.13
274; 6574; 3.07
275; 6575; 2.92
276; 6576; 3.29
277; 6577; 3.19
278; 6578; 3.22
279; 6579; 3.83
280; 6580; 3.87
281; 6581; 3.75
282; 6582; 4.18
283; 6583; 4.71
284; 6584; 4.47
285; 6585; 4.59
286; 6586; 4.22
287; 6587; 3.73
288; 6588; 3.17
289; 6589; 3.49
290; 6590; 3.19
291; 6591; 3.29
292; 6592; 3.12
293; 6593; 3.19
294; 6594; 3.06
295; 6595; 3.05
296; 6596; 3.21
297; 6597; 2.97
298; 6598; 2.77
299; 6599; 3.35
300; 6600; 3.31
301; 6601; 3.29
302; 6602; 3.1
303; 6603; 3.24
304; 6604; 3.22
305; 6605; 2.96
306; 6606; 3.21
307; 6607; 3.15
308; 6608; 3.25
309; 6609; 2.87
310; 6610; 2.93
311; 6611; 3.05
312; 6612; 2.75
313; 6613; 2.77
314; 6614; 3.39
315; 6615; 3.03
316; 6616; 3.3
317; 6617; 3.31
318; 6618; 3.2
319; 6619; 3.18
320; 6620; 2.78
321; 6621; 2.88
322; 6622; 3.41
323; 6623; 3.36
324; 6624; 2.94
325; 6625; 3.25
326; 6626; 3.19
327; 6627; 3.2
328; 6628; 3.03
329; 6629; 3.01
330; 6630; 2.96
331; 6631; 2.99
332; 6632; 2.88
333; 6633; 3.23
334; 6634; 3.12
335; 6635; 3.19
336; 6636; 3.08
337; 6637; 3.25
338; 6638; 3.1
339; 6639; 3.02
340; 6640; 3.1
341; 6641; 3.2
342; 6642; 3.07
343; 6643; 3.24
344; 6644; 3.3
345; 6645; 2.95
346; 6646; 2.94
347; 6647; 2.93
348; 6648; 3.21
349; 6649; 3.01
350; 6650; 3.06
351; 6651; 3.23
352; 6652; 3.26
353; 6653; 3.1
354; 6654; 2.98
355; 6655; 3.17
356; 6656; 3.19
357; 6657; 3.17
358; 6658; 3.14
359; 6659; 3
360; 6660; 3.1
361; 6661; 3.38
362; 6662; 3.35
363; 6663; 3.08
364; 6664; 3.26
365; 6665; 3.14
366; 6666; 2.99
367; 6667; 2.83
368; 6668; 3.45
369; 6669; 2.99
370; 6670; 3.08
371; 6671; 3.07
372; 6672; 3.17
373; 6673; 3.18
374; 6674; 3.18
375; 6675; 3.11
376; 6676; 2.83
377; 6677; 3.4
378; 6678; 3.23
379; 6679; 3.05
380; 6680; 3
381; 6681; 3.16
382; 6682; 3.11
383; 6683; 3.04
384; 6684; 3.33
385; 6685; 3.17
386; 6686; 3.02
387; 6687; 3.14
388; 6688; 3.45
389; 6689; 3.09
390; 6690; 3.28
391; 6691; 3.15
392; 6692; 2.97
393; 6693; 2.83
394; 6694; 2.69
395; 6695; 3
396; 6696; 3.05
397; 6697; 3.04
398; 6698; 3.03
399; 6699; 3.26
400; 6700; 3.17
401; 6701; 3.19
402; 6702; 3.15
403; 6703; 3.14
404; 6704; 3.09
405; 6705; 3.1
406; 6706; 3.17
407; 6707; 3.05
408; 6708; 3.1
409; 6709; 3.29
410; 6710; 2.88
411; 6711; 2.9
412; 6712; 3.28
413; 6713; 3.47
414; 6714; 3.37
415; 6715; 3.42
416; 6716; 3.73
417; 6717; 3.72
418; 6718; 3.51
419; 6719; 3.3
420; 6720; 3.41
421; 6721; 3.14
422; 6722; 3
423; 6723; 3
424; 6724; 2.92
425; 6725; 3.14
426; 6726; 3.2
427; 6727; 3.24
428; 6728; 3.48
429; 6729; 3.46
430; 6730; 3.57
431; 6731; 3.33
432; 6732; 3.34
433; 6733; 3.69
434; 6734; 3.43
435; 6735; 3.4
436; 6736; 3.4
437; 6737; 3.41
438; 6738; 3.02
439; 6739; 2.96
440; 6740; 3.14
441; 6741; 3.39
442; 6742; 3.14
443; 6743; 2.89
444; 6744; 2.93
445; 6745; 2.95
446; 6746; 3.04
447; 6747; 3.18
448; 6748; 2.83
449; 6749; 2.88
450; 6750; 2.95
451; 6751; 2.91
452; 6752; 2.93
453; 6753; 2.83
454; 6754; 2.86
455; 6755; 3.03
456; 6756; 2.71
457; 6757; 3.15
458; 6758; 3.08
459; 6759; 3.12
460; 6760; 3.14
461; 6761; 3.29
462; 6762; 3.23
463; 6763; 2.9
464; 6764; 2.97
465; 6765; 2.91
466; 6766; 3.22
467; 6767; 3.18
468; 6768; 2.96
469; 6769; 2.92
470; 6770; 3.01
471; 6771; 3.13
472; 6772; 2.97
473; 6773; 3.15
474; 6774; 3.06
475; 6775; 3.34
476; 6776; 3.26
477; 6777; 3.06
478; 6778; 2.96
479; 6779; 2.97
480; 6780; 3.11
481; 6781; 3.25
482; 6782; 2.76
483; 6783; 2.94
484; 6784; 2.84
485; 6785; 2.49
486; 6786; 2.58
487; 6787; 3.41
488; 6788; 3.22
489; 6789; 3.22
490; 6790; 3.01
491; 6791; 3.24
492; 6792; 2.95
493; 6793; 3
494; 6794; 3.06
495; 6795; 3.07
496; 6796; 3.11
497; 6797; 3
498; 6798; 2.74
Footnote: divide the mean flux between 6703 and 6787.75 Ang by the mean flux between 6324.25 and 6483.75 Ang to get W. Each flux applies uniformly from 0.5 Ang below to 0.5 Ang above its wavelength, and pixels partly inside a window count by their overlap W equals 1.0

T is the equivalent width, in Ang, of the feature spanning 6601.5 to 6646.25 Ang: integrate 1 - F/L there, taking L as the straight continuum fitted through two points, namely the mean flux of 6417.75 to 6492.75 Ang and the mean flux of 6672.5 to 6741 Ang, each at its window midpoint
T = 1.1 Ang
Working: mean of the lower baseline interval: 3.13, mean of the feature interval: 3.1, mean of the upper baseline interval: 3.2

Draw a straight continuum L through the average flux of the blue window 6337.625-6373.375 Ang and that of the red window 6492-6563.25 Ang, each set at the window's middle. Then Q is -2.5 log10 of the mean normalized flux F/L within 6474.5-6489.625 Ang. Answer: 0.02 mag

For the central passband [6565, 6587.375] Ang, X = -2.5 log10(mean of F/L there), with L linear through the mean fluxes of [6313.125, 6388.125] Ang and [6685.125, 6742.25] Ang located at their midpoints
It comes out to -0.13 mag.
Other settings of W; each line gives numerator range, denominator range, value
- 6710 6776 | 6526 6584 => 0.94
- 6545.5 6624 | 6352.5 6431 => 1.08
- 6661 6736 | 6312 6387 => 1.03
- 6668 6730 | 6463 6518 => 1.03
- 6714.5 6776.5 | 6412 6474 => 1.01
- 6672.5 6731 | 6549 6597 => 0.92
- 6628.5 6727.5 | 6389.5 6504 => 1.01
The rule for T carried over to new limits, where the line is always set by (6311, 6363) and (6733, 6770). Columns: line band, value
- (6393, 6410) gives -0.4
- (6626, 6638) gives -0.1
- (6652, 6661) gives -0.2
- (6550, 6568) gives -2.4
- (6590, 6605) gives -0.4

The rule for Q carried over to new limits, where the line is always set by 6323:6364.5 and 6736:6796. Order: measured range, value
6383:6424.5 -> -0.026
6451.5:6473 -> -0.042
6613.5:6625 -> -0.042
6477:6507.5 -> 0.006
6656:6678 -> -0.034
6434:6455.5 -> -0.052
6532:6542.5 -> -0.087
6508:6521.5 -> -0.026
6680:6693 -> -0.034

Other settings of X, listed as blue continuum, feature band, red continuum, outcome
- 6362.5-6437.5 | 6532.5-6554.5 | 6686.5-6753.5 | -0.059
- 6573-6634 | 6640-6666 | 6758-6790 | 0.025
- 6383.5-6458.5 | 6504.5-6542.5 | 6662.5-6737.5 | -0.008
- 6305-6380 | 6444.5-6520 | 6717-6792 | -0.010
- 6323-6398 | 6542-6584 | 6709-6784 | -0.106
